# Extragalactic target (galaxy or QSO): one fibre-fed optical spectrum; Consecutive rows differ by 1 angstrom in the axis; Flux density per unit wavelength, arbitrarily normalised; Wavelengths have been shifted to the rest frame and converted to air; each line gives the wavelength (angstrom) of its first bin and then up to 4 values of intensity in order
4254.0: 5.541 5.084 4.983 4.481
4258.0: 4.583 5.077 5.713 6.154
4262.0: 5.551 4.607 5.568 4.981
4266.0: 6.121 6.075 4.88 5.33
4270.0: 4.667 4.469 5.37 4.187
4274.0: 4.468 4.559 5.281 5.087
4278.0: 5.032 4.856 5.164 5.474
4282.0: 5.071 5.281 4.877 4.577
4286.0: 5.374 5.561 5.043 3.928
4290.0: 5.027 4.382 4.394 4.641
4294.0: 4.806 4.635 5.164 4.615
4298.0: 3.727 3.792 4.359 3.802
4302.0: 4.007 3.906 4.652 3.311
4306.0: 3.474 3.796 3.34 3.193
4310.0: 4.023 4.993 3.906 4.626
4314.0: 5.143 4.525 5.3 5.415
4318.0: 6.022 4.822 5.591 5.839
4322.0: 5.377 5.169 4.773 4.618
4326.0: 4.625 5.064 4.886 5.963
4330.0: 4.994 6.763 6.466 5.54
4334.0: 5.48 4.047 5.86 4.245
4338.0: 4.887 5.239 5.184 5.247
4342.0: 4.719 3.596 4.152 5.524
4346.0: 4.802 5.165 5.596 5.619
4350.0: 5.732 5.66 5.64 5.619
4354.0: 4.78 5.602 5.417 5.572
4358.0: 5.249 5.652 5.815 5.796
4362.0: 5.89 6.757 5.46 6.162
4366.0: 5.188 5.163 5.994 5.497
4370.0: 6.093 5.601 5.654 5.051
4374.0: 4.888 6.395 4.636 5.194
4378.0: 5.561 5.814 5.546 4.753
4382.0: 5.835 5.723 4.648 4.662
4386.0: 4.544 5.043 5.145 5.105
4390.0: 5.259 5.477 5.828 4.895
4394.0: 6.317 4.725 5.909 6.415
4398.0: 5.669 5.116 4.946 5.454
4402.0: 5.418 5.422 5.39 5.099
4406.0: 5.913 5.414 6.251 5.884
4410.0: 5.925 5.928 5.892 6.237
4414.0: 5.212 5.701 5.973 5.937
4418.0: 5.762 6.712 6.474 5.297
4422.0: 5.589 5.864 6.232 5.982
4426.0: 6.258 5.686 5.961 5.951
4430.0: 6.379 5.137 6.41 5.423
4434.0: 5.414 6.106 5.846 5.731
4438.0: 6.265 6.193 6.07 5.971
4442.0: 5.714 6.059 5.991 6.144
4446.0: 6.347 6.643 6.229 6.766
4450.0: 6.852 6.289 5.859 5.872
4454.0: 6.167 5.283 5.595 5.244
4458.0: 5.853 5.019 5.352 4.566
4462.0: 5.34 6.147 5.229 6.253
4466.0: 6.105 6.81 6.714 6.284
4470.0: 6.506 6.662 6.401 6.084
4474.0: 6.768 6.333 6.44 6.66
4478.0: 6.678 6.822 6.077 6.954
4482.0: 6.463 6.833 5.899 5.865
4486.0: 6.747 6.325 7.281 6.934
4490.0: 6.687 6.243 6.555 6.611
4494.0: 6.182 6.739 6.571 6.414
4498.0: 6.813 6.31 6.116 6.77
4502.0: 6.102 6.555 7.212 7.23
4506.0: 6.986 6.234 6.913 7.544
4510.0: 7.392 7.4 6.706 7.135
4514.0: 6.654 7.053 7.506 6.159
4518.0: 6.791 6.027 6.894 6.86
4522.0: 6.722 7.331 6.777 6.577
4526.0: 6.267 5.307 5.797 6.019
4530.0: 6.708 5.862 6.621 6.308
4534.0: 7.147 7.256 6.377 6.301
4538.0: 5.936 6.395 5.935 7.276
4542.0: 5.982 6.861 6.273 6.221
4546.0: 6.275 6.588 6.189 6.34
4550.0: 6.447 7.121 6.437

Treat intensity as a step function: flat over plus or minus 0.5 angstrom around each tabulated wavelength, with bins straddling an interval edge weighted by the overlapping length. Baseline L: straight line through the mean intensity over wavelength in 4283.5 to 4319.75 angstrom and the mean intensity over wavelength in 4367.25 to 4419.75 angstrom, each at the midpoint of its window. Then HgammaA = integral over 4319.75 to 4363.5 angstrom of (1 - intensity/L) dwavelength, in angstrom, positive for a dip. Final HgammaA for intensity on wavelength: -3.4 angstrom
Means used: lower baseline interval 4.48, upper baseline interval 5.53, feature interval 5.32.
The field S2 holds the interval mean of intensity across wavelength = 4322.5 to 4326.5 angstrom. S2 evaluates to 4.8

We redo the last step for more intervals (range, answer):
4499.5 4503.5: 6.39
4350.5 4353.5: 5.64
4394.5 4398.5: 5.68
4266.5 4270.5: 5.24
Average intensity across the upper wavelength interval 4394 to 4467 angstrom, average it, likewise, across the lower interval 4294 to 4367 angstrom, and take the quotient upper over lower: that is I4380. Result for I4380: 1.17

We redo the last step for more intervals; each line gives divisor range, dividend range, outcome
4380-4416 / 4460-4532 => 1.19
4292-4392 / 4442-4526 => 1.27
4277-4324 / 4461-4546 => 1.40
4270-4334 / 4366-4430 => 1.17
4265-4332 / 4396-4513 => 1.28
